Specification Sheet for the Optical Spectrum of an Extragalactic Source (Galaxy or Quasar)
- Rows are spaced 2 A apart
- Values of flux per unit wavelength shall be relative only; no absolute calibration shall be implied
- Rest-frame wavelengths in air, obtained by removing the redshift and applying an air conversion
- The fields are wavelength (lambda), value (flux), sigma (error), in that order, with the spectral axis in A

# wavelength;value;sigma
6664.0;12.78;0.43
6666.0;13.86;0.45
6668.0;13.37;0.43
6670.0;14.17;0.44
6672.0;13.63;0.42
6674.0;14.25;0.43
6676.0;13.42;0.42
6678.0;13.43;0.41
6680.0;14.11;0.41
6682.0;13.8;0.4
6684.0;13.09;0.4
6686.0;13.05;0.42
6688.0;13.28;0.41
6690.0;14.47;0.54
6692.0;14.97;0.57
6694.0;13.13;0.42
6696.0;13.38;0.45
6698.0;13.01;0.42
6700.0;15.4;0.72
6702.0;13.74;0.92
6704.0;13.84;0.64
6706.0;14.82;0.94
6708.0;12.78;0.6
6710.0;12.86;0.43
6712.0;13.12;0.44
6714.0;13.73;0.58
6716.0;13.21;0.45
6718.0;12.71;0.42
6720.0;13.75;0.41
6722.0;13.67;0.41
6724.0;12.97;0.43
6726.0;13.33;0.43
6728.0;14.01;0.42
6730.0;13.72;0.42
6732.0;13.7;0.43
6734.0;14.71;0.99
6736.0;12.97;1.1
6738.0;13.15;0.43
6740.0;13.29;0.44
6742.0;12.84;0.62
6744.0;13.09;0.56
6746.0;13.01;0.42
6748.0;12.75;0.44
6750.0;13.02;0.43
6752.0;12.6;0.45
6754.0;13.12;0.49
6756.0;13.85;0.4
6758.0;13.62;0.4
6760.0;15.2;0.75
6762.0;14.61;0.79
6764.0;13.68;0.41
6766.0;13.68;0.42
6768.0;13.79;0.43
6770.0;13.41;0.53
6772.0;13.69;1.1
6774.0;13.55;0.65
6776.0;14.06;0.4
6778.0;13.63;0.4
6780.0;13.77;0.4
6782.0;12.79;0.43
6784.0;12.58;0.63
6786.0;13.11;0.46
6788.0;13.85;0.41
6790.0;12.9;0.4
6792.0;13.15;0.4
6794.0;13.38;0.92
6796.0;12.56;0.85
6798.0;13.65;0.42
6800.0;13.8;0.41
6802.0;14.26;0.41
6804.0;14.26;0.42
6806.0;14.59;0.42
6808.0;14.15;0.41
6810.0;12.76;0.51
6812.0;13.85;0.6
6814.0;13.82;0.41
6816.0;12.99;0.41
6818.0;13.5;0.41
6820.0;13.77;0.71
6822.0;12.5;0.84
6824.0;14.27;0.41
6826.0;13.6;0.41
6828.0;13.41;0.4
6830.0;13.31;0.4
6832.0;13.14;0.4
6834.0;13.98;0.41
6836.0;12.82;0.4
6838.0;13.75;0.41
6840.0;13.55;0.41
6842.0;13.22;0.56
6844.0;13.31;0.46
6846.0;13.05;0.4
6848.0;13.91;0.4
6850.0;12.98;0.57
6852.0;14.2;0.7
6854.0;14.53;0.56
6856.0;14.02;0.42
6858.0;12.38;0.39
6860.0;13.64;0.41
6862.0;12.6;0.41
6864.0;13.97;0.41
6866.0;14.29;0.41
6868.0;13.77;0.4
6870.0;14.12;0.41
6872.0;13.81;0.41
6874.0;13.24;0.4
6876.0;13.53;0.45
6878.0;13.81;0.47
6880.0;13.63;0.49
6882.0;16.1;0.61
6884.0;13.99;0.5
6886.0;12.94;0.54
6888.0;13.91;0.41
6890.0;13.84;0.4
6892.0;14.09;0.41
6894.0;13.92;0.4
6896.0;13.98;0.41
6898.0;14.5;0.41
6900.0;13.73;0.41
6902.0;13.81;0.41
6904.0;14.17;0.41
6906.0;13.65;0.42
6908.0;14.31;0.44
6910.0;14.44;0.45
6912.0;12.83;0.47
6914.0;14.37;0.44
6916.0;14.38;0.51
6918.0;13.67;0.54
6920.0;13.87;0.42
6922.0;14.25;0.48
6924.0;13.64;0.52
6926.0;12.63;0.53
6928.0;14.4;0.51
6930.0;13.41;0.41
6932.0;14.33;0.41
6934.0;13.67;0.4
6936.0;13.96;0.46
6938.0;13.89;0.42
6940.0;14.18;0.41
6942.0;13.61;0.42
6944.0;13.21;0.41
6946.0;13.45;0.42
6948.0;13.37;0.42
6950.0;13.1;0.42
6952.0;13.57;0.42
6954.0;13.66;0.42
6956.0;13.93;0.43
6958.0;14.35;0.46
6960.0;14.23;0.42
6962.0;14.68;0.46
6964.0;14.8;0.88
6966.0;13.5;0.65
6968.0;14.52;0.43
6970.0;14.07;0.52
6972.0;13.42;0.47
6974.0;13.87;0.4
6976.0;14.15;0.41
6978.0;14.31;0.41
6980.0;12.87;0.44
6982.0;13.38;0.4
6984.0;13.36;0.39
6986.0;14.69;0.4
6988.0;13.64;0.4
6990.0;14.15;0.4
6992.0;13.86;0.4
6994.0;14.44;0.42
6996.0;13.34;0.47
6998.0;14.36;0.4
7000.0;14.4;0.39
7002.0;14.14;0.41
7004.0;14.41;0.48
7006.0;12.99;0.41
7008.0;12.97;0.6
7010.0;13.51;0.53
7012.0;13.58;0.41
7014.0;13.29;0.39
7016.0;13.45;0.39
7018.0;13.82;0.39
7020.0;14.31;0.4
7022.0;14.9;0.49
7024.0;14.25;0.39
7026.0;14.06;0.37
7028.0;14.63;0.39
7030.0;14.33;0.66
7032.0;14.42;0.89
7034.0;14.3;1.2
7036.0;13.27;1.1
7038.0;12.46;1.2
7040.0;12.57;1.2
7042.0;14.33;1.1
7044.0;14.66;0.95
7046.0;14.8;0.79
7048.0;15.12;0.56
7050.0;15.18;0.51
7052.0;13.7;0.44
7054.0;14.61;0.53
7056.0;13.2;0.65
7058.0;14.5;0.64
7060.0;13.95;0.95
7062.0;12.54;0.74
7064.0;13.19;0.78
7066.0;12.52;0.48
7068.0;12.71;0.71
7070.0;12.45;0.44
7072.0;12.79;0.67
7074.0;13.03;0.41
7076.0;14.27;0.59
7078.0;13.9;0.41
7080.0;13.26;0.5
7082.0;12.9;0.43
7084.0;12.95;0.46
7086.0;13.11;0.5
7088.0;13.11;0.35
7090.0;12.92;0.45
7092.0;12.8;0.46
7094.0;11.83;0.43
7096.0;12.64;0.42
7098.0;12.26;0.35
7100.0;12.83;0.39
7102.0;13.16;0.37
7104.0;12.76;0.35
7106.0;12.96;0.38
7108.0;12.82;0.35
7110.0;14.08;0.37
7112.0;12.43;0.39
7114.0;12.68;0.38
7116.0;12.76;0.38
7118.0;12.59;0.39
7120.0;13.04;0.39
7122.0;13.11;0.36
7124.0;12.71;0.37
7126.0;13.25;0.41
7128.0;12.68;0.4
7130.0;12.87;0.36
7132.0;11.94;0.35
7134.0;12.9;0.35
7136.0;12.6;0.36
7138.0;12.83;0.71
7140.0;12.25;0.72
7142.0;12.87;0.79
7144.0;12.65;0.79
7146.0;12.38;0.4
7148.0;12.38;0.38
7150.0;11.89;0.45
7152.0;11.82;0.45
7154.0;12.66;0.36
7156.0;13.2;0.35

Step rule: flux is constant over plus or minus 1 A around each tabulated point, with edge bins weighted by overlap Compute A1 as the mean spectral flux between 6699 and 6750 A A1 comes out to 13.5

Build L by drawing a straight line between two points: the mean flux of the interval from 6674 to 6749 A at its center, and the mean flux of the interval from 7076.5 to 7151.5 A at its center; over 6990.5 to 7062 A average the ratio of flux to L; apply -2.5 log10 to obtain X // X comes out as -0.08 mag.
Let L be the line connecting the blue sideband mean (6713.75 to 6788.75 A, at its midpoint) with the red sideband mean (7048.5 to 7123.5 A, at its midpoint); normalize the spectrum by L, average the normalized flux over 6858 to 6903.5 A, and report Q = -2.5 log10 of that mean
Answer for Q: -0.040 mag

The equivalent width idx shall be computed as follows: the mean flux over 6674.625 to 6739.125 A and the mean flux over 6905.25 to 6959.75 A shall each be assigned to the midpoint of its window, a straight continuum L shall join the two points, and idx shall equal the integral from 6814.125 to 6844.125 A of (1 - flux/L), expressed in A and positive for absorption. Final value 0.6 A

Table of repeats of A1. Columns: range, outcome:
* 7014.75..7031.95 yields 14.2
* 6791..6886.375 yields 13.6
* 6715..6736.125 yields 13.5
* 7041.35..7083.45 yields 13.7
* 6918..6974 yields 13.8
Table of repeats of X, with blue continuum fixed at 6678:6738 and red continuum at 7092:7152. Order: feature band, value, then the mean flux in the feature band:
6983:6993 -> -0.08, 13.9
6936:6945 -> -0.05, 13.7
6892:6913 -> -0.06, 13.9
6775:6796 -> 0.01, 13.3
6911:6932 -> -0.05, 13.8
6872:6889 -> -0.05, 13.9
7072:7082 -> -0.06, 13.5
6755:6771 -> -0.04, 14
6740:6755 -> 0.05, 12.9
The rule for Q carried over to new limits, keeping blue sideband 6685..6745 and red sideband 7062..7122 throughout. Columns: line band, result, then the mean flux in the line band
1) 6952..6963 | -0.077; 14.1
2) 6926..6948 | -0.045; 13.7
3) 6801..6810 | -0.058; 14.1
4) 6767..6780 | -0.019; 13.7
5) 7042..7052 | -0.138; 14.8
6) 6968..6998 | -0.061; 13.9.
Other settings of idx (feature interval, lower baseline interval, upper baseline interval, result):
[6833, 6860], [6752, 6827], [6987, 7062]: 0.3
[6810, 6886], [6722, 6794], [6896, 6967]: 0.4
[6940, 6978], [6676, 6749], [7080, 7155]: -2.5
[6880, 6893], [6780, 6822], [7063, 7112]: -0.8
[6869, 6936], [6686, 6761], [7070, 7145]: -3.5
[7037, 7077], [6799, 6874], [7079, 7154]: -2.2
